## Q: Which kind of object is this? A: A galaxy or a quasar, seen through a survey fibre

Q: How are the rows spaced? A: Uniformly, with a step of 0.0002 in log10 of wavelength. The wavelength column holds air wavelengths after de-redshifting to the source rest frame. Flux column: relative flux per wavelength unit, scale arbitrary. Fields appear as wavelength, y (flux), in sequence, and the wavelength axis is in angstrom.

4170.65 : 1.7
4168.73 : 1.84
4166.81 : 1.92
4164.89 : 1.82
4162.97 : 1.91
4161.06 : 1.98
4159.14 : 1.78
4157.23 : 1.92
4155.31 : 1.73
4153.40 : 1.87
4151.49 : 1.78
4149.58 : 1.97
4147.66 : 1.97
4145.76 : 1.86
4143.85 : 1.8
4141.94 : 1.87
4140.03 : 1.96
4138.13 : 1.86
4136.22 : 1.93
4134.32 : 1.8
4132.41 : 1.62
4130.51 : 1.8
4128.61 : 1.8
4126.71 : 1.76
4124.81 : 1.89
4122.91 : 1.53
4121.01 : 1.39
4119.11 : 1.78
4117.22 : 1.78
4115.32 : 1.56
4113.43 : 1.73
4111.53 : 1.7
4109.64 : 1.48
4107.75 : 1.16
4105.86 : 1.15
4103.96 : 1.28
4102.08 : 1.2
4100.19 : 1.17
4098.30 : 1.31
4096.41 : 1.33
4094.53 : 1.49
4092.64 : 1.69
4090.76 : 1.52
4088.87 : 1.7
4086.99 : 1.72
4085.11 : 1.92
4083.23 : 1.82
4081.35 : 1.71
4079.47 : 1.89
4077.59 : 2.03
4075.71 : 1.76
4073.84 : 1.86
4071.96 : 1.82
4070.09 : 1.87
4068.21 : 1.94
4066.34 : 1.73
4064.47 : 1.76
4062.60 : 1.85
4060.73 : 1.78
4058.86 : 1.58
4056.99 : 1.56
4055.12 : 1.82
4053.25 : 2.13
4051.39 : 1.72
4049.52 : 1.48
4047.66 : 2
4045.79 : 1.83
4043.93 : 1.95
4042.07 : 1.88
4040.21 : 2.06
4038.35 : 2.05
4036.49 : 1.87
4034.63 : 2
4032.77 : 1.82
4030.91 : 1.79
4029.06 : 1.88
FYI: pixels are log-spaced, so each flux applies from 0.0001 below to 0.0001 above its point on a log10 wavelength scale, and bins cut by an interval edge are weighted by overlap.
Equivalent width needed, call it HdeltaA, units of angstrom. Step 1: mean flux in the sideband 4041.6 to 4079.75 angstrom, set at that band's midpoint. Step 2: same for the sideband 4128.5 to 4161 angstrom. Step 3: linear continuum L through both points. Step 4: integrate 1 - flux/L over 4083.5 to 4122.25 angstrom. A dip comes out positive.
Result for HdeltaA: 6.86 angstrom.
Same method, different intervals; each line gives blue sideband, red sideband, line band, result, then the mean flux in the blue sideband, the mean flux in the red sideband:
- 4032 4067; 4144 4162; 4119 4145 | 1.3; 1.84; 1.87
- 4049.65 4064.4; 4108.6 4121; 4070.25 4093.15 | -1.1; 1.76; 1.65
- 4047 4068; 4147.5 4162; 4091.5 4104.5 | 3.2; 1.77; 1.87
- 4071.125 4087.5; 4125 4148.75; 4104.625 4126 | 3.3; 1.84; 1.84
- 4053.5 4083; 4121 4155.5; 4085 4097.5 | 1.4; 1.81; 1.81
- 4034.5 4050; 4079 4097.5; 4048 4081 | -0.2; 1.91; 1.67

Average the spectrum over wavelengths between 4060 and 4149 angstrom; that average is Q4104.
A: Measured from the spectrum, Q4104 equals 1.69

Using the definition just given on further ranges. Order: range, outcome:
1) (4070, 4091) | 1.81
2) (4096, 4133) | 1.52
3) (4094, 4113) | 1.33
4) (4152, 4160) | 1.82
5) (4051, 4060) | 1.76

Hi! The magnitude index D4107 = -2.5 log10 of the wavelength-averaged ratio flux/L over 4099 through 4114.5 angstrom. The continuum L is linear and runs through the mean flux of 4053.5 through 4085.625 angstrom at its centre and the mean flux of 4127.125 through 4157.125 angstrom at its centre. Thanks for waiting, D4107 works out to 0.32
